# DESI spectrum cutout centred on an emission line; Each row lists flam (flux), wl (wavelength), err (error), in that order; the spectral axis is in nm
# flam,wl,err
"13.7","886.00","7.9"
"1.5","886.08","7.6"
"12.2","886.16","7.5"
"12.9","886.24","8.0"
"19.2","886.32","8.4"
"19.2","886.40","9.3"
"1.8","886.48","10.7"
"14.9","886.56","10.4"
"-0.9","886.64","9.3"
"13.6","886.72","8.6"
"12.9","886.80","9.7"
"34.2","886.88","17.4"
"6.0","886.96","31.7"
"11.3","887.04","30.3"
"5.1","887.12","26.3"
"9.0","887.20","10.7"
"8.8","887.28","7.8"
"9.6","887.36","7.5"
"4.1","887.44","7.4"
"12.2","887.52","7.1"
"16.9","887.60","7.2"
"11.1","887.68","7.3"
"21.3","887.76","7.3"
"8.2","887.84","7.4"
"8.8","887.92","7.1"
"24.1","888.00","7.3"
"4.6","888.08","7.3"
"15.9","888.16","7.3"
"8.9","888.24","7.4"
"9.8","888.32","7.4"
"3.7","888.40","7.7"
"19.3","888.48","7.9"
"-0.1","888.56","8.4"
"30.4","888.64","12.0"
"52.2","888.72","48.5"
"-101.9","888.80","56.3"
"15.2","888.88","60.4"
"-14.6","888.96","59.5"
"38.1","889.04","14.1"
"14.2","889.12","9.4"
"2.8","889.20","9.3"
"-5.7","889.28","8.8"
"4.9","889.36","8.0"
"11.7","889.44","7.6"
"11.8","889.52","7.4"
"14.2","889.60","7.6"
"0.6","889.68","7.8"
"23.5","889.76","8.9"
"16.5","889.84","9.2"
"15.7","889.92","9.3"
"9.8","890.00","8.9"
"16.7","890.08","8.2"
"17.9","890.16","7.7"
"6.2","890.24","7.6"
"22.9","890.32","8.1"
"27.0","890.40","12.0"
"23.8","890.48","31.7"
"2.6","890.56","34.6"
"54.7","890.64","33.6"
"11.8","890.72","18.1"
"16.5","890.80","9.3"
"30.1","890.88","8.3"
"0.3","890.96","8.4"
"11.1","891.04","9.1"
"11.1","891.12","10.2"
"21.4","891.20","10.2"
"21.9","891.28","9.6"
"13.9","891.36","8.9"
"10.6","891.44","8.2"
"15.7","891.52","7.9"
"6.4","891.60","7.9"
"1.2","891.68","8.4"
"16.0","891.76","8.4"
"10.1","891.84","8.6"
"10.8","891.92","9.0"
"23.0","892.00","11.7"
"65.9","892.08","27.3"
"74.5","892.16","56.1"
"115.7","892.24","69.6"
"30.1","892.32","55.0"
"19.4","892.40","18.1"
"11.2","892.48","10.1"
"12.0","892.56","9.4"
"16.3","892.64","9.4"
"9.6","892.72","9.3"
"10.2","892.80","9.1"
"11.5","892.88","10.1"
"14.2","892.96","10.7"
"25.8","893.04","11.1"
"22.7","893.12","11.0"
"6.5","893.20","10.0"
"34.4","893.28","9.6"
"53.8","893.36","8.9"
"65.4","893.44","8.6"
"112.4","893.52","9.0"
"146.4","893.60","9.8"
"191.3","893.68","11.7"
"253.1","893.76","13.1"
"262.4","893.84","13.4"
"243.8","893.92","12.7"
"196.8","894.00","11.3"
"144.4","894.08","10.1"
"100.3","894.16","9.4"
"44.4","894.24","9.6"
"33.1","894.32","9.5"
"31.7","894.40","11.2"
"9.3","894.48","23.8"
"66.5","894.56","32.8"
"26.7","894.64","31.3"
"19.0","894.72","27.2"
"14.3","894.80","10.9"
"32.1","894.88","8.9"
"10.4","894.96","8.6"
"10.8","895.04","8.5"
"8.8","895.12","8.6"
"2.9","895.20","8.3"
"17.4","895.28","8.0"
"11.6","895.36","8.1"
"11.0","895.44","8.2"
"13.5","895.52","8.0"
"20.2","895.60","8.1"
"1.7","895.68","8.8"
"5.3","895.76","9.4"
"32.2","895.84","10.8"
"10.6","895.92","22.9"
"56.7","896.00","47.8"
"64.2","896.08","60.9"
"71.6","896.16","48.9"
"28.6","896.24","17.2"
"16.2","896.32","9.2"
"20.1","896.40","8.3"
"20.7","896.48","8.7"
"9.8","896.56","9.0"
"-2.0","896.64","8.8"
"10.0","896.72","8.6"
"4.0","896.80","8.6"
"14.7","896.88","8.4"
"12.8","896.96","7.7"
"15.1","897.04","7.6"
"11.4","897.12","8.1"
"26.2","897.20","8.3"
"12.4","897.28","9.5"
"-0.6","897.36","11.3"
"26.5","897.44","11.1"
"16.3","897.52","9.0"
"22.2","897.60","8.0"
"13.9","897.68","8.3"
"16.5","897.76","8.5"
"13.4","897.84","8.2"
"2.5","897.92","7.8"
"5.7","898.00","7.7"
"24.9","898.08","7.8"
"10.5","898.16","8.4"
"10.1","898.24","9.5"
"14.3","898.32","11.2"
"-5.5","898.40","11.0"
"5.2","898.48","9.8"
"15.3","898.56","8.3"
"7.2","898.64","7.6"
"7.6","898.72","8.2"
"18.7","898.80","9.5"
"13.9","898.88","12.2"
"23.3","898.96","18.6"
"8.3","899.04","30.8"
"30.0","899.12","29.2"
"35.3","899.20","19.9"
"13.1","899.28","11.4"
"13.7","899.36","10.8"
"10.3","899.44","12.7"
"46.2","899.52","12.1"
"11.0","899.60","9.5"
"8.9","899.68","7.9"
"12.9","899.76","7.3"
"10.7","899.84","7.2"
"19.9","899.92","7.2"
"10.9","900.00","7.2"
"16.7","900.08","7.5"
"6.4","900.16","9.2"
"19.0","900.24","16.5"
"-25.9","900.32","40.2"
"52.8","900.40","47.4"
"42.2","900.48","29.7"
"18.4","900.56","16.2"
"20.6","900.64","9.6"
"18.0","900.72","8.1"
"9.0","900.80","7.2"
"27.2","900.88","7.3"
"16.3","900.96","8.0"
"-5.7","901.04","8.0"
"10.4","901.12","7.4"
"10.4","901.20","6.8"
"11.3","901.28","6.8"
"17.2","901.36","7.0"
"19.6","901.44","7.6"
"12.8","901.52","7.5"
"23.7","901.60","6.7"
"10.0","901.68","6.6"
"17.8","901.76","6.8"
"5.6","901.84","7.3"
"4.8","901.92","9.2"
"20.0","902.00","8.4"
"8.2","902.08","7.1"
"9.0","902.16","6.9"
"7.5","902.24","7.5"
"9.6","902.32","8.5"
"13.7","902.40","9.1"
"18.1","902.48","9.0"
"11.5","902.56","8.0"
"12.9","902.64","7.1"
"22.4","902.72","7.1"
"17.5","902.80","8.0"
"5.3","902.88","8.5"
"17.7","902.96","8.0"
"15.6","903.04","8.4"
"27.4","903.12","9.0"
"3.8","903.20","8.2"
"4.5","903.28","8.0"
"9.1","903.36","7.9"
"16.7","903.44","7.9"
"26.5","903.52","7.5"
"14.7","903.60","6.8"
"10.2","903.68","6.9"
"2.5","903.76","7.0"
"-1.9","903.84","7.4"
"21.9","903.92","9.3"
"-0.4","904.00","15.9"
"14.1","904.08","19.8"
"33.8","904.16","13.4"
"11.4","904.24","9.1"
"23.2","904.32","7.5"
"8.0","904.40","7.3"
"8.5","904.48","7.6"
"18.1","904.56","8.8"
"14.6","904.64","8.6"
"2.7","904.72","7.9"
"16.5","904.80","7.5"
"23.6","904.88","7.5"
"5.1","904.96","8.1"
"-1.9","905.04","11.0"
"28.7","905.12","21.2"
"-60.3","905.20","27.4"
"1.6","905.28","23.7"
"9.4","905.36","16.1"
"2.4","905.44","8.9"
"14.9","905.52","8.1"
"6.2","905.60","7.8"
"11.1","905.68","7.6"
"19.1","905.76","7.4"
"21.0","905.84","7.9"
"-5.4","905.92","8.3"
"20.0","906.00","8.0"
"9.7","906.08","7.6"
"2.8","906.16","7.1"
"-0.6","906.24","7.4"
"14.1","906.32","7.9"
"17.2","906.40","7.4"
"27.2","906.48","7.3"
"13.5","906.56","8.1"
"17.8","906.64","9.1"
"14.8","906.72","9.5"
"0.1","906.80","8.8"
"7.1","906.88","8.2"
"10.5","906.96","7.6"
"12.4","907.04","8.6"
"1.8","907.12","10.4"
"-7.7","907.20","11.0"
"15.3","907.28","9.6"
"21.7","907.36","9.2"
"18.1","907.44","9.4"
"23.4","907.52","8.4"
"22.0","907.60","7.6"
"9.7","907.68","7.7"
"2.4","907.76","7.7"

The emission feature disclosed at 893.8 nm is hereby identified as [O III] 5007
